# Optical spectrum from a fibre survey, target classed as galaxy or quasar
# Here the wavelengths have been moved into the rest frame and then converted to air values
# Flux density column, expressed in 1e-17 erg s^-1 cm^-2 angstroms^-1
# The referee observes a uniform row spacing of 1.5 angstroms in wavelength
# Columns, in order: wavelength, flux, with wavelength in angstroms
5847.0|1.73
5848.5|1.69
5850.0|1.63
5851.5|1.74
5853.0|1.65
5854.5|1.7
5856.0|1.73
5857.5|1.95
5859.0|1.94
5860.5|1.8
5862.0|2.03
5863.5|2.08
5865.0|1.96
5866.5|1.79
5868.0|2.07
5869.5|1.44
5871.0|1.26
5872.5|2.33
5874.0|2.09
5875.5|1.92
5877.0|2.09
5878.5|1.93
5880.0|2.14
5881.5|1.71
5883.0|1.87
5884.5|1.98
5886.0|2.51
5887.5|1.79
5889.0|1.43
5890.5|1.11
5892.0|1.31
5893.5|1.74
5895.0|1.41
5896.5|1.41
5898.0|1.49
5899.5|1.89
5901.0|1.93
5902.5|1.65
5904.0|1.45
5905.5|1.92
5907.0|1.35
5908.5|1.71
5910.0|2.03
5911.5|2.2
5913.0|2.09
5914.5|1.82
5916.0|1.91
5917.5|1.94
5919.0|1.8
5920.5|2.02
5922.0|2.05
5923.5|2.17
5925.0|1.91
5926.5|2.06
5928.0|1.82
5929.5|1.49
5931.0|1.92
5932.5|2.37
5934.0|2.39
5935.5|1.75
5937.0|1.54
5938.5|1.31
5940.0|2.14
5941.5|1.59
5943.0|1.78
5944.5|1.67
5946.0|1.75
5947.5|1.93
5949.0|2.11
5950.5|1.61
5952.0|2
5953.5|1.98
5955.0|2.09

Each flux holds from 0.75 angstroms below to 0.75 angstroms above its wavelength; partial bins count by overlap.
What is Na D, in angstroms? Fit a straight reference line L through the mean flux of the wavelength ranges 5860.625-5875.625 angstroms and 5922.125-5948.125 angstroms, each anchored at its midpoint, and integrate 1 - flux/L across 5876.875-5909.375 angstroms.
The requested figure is 2.9 angstroms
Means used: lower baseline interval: 1.89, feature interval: 1.71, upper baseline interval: 1.86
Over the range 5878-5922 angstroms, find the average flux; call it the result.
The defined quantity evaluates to 1.78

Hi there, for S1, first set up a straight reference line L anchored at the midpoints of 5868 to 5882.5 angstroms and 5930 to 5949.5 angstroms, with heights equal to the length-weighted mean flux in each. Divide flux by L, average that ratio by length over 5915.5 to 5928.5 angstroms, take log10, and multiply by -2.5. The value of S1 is -0.06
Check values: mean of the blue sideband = 1.89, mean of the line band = 1.97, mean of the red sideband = 1.86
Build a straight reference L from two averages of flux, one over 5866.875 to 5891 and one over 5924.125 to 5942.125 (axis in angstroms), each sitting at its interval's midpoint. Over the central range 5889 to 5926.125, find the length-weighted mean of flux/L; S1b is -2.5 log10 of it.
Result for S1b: 0.06 mag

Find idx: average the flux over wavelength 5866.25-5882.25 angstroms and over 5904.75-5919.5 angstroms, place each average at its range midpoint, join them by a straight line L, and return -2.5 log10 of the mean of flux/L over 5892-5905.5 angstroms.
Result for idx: 0.163 mag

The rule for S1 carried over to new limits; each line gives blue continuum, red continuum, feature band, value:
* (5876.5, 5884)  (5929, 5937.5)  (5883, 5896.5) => 0.172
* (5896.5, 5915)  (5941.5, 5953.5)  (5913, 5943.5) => -0.053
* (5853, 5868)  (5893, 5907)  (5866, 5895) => -0.028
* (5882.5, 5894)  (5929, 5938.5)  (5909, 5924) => -0.104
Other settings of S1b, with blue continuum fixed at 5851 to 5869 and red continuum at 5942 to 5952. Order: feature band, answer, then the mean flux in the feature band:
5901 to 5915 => 0.02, 1.81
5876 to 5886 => -0.08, 1.99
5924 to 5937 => -0.07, 1.94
